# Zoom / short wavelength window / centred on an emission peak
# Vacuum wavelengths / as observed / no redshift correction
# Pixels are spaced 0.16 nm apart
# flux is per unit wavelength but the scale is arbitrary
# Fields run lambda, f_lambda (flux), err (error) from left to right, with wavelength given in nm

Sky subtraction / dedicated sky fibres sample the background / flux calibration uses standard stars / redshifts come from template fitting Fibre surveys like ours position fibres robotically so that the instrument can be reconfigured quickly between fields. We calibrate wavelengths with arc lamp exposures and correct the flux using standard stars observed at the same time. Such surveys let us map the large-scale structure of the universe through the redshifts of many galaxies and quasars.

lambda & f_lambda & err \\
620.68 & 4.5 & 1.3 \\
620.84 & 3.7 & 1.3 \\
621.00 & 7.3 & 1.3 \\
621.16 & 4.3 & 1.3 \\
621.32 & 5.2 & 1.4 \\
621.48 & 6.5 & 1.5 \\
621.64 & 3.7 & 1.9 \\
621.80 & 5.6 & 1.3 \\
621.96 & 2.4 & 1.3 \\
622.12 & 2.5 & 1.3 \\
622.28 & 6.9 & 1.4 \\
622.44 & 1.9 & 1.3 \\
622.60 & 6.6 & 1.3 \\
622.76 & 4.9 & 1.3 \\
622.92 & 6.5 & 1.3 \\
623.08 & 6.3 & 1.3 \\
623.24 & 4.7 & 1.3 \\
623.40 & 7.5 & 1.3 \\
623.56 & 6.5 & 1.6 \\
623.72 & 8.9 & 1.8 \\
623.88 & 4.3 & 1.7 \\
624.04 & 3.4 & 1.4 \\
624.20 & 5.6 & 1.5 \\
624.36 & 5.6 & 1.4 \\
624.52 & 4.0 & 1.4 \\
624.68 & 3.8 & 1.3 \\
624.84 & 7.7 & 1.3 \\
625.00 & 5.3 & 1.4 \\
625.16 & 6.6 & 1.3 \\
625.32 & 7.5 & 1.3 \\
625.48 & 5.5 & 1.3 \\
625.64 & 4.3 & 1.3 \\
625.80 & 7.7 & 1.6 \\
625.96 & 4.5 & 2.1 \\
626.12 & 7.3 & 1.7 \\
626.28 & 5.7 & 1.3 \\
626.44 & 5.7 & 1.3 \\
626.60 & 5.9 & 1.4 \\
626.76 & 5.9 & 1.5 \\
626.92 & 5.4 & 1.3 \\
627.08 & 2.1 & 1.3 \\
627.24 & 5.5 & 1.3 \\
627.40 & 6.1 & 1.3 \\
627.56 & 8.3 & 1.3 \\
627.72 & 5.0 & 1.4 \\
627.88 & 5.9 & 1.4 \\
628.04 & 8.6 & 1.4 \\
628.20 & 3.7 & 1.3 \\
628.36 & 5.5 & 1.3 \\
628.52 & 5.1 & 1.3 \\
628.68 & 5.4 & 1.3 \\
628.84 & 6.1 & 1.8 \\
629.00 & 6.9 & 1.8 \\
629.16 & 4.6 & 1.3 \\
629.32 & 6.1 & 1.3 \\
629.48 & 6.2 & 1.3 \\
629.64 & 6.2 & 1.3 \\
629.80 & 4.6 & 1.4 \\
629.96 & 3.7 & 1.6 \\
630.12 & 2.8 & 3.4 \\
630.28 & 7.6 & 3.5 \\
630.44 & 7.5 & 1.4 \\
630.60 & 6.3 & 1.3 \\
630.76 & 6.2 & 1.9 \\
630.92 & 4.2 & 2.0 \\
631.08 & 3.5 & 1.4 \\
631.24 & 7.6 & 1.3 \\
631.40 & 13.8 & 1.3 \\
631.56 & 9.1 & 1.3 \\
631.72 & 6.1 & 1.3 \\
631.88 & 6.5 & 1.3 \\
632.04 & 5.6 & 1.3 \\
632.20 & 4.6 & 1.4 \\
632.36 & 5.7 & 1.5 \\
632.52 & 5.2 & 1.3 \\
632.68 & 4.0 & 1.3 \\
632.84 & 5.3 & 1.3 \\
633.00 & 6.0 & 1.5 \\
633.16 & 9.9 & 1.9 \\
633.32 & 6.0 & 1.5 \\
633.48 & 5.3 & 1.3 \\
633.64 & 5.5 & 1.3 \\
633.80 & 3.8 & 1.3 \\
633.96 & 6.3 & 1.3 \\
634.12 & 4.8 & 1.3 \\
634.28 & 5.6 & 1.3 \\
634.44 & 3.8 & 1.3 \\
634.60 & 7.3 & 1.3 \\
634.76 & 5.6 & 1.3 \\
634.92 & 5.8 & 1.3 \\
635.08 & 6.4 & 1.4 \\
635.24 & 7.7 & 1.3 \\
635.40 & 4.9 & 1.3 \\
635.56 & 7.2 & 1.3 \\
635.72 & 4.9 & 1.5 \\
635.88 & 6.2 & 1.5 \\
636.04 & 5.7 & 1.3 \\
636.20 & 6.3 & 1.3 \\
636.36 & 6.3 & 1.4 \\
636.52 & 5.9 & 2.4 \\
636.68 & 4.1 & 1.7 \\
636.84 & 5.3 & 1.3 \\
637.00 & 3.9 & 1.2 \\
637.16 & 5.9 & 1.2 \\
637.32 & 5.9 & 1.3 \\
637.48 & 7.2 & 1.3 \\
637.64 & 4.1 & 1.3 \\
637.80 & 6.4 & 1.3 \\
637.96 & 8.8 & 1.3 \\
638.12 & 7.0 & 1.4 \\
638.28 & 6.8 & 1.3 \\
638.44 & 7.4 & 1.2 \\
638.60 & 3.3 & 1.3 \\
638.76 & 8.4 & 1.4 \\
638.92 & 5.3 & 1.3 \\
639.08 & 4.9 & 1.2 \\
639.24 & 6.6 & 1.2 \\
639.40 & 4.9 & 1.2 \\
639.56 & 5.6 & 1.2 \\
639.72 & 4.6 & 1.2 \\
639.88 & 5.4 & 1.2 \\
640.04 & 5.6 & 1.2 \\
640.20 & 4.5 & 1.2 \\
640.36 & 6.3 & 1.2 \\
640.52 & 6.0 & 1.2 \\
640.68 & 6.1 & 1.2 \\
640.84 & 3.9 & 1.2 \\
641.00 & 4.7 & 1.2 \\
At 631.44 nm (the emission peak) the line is [O III]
